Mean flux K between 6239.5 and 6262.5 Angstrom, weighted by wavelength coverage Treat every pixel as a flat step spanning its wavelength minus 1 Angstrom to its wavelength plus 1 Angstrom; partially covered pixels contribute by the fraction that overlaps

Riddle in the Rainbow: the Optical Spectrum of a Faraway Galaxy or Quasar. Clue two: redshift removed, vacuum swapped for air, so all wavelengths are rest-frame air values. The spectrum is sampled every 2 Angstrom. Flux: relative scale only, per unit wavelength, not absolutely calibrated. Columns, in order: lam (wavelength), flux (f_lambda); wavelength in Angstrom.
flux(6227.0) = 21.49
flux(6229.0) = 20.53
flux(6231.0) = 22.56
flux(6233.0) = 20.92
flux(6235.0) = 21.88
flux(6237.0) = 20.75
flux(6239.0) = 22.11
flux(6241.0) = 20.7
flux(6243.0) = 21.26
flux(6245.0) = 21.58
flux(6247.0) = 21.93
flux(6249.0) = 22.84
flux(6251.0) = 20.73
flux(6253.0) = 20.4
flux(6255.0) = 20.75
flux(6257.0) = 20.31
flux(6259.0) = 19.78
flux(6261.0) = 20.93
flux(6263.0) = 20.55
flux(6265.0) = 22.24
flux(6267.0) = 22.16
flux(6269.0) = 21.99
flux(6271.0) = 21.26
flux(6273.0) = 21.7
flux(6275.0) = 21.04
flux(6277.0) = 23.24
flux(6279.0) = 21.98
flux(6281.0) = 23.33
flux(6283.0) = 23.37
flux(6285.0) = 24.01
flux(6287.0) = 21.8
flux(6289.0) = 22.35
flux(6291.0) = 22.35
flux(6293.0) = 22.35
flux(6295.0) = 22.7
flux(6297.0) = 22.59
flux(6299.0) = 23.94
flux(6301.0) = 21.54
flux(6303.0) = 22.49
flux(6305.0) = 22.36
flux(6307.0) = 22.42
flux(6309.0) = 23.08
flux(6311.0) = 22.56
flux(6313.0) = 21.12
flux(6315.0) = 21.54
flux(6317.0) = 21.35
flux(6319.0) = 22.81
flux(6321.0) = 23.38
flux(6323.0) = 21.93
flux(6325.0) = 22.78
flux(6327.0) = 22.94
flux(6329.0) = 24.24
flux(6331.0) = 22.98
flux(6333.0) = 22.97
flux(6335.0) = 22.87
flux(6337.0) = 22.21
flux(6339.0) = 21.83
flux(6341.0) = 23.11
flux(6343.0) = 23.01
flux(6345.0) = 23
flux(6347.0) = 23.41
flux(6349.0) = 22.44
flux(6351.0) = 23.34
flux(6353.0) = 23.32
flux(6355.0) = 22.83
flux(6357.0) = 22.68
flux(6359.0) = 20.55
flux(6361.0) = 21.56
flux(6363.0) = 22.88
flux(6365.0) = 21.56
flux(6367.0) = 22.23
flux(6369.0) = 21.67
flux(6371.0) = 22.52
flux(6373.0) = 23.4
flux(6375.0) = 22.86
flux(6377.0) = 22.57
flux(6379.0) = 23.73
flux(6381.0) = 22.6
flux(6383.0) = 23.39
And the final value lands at 21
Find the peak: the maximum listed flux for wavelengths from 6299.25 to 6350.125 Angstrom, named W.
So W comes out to 24.24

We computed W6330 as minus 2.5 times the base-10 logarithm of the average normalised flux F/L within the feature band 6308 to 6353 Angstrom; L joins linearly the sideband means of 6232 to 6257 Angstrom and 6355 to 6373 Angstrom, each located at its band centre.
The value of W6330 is -0.04 mag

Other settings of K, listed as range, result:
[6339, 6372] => 22.5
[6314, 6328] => 22.4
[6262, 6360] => 22.5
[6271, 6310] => 22.5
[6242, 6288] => 21.7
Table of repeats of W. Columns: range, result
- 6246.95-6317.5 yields 24.01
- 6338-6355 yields 23.41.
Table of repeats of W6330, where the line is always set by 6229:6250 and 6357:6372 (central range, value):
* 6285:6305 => -0.039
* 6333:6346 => -0.041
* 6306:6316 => -0.018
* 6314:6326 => -0.025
